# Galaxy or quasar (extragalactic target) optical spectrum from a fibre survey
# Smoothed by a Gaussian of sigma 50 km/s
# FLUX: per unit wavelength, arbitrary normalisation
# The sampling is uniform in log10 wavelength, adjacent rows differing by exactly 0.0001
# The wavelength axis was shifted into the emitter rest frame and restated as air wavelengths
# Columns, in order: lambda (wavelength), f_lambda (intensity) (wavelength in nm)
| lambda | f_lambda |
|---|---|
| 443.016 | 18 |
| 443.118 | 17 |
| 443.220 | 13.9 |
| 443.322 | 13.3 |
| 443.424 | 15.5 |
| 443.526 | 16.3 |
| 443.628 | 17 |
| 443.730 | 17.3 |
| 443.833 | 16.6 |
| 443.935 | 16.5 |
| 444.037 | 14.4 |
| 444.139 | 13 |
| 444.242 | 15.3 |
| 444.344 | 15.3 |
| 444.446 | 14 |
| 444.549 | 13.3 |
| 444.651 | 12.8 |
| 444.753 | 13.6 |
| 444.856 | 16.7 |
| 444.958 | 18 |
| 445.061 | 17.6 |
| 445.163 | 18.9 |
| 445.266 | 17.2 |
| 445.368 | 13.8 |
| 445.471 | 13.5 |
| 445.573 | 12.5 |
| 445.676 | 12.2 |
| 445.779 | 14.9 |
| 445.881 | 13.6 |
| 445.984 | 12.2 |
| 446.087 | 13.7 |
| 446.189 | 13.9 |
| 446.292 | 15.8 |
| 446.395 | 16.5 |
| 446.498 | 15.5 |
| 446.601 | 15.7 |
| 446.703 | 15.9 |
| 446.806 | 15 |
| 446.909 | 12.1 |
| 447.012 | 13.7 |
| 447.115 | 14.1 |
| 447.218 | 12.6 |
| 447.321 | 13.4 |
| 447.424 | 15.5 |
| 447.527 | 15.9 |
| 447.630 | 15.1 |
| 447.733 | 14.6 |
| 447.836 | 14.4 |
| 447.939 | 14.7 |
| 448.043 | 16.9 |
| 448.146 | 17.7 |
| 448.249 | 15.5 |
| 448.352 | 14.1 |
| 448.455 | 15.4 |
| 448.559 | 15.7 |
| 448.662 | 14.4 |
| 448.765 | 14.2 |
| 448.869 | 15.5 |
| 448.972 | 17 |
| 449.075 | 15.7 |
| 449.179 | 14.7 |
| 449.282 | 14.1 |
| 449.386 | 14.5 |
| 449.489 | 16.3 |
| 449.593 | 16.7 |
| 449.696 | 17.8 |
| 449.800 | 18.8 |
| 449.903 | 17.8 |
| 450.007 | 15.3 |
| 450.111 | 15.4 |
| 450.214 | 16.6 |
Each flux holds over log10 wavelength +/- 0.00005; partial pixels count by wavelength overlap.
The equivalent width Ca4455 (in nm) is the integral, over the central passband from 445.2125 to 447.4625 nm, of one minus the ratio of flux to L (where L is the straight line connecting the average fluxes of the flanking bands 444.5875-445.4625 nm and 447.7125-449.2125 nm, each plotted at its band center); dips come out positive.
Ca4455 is 0.21 nm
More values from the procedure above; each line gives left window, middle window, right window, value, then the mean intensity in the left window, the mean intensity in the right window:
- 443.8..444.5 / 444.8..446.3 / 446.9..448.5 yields 0.00 nm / 15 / 14.8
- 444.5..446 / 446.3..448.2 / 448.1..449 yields 0.03 nm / 14.8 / 15.5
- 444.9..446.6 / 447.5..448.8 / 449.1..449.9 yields 0.04 nm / 15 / 16.2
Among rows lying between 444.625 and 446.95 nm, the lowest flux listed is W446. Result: 12.1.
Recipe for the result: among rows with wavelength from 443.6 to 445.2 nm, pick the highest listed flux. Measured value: 18.9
